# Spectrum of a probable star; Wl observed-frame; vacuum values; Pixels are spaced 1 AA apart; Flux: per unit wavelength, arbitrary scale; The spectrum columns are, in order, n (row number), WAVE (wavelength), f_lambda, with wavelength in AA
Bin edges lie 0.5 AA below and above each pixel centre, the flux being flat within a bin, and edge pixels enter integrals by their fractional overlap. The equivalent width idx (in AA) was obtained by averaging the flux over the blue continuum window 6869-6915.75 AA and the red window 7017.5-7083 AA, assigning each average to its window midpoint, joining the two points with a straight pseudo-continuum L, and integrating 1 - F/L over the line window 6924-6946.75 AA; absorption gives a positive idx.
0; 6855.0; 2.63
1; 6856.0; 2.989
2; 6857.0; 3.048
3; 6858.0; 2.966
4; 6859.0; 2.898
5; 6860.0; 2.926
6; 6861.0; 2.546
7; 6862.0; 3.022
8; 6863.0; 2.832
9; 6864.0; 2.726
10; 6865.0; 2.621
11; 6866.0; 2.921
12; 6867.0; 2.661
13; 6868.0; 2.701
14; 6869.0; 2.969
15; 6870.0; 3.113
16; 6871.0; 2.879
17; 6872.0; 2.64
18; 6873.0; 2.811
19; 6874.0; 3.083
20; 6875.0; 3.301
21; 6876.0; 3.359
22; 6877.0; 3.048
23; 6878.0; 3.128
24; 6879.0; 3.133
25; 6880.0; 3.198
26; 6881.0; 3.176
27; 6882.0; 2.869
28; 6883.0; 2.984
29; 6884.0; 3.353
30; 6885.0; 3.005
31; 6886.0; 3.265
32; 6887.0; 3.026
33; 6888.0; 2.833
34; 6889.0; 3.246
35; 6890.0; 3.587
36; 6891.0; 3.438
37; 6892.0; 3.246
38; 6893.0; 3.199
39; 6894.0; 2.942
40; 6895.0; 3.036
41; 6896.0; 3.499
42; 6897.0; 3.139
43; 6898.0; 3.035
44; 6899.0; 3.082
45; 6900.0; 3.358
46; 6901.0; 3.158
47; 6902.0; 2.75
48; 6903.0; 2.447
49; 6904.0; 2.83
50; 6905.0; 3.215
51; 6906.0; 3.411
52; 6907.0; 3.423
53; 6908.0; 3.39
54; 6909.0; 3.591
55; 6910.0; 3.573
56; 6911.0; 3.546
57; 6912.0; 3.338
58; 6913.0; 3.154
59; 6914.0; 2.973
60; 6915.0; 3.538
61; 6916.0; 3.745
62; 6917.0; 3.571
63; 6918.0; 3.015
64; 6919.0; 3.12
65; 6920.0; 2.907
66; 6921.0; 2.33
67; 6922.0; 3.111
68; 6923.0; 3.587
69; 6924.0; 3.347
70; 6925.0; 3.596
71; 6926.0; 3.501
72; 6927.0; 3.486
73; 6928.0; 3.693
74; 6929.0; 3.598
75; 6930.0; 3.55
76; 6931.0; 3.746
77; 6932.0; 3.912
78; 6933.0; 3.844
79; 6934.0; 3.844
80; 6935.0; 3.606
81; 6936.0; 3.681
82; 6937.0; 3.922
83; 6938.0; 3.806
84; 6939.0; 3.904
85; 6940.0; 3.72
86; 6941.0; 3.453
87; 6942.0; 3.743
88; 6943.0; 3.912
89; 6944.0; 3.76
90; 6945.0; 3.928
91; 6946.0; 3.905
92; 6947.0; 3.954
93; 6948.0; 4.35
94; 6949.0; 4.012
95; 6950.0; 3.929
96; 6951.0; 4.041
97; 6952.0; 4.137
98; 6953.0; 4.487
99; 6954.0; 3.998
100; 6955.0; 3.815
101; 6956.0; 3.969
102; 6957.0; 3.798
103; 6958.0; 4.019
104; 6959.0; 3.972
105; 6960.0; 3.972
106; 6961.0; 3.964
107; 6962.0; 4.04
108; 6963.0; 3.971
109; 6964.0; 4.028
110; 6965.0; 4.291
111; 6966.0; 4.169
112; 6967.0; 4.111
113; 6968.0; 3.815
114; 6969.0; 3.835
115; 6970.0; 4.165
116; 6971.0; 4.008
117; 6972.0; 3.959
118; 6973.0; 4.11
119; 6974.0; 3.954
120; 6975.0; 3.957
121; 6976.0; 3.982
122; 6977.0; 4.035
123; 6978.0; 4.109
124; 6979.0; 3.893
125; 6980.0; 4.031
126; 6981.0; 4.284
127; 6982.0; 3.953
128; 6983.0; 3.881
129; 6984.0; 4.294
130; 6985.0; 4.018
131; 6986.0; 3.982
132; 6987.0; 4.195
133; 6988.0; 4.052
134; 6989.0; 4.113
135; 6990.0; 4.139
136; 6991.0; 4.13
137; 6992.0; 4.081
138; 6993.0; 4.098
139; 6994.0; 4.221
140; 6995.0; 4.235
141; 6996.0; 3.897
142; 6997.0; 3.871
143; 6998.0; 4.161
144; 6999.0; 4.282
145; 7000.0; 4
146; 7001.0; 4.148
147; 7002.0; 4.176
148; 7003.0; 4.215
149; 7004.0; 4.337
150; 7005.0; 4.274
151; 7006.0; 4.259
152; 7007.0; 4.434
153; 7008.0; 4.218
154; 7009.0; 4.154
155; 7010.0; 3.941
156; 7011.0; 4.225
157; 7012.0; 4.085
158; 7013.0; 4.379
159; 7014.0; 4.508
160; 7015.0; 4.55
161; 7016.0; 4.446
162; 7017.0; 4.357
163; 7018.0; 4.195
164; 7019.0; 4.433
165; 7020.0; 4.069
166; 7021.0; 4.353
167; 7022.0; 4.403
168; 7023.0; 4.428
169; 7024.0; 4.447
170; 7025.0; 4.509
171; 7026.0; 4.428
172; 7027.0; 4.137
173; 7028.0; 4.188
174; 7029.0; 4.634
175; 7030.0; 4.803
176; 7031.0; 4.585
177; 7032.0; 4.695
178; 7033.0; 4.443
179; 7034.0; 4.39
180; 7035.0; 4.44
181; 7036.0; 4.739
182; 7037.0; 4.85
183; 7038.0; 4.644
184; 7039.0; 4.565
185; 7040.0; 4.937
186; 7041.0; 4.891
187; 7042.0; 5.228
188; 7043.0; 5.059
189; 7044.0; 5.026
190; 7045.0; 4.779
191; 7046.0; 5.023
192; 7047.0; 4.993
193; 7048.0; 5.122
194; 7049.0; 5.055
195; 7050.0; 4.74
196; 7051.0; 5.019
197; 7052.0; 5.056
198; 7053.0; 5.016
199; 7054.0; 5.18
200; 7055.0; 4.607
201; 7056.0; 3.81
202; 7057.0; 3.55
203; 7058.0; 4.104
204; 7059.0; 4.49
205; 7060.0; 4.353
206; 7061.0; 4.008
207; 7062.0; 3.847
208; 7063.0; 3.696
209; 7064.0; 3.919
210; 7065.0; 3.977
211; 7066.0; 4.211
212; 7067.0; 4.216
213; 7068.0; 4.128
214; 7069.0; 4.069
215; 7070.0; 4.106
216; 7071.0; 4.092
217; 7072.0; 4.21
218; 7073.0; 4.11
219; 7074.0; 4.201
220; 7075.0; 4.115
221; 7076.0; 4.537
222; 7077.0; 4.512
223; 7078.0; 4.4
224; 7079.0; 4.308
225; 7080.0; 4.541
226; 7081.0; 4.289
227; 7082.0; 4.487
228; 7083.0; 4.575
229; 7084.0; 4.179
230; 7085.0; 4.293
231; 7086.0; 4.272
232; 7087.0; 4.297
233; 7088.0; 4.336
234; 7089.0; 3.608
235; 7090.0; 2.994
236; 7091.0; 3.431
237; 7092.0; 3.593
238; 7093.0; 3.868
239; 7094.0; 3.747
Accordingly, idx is -1.3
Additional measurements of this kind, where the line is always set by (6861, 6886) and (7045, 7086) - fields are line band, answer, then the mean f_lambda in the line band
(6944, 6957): -1.8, 4.02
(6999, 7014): -1.0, 4.22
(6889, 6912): -0.4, 3.23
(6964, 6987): -2.0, 4.04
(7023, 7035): -1.0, 4.47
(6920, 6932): -0.2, 3.41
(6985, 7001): -1.0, 4.1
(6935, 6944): -0.8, 3.76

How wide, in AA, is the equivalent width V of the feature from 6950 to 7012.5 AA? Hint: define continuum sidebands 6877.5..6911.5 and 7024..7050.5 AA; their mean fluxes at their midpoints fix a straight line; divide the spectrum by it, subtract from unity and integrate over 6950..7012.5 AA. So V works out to 0.5 AA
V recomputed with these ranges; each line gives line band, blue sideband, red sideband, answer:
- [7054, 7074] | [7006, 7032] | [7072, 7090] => 0.8 AA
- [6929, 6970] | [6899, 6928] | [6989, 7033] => -3.3 AA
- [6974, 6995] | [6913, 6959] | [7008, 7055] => 0.4 AA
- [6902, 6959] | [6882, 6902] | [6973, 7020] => -1.0 AA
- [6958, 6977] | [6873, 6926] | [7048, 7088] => -1.9 AA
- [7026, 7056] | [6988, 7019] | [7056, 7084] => -4.1 AA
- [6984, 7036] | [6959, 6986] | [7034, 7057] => 1.9 AA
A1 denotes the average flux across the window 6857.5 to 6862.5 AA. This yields 2.87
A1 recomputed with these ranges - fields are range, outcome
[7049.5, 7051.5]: 4.88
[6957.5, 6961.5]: 3.98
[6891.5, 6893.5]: 3.22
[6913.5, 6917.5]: 3.46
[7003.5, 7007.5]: 4.33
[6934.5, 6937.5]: 3.74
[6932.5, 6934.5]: 3.84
